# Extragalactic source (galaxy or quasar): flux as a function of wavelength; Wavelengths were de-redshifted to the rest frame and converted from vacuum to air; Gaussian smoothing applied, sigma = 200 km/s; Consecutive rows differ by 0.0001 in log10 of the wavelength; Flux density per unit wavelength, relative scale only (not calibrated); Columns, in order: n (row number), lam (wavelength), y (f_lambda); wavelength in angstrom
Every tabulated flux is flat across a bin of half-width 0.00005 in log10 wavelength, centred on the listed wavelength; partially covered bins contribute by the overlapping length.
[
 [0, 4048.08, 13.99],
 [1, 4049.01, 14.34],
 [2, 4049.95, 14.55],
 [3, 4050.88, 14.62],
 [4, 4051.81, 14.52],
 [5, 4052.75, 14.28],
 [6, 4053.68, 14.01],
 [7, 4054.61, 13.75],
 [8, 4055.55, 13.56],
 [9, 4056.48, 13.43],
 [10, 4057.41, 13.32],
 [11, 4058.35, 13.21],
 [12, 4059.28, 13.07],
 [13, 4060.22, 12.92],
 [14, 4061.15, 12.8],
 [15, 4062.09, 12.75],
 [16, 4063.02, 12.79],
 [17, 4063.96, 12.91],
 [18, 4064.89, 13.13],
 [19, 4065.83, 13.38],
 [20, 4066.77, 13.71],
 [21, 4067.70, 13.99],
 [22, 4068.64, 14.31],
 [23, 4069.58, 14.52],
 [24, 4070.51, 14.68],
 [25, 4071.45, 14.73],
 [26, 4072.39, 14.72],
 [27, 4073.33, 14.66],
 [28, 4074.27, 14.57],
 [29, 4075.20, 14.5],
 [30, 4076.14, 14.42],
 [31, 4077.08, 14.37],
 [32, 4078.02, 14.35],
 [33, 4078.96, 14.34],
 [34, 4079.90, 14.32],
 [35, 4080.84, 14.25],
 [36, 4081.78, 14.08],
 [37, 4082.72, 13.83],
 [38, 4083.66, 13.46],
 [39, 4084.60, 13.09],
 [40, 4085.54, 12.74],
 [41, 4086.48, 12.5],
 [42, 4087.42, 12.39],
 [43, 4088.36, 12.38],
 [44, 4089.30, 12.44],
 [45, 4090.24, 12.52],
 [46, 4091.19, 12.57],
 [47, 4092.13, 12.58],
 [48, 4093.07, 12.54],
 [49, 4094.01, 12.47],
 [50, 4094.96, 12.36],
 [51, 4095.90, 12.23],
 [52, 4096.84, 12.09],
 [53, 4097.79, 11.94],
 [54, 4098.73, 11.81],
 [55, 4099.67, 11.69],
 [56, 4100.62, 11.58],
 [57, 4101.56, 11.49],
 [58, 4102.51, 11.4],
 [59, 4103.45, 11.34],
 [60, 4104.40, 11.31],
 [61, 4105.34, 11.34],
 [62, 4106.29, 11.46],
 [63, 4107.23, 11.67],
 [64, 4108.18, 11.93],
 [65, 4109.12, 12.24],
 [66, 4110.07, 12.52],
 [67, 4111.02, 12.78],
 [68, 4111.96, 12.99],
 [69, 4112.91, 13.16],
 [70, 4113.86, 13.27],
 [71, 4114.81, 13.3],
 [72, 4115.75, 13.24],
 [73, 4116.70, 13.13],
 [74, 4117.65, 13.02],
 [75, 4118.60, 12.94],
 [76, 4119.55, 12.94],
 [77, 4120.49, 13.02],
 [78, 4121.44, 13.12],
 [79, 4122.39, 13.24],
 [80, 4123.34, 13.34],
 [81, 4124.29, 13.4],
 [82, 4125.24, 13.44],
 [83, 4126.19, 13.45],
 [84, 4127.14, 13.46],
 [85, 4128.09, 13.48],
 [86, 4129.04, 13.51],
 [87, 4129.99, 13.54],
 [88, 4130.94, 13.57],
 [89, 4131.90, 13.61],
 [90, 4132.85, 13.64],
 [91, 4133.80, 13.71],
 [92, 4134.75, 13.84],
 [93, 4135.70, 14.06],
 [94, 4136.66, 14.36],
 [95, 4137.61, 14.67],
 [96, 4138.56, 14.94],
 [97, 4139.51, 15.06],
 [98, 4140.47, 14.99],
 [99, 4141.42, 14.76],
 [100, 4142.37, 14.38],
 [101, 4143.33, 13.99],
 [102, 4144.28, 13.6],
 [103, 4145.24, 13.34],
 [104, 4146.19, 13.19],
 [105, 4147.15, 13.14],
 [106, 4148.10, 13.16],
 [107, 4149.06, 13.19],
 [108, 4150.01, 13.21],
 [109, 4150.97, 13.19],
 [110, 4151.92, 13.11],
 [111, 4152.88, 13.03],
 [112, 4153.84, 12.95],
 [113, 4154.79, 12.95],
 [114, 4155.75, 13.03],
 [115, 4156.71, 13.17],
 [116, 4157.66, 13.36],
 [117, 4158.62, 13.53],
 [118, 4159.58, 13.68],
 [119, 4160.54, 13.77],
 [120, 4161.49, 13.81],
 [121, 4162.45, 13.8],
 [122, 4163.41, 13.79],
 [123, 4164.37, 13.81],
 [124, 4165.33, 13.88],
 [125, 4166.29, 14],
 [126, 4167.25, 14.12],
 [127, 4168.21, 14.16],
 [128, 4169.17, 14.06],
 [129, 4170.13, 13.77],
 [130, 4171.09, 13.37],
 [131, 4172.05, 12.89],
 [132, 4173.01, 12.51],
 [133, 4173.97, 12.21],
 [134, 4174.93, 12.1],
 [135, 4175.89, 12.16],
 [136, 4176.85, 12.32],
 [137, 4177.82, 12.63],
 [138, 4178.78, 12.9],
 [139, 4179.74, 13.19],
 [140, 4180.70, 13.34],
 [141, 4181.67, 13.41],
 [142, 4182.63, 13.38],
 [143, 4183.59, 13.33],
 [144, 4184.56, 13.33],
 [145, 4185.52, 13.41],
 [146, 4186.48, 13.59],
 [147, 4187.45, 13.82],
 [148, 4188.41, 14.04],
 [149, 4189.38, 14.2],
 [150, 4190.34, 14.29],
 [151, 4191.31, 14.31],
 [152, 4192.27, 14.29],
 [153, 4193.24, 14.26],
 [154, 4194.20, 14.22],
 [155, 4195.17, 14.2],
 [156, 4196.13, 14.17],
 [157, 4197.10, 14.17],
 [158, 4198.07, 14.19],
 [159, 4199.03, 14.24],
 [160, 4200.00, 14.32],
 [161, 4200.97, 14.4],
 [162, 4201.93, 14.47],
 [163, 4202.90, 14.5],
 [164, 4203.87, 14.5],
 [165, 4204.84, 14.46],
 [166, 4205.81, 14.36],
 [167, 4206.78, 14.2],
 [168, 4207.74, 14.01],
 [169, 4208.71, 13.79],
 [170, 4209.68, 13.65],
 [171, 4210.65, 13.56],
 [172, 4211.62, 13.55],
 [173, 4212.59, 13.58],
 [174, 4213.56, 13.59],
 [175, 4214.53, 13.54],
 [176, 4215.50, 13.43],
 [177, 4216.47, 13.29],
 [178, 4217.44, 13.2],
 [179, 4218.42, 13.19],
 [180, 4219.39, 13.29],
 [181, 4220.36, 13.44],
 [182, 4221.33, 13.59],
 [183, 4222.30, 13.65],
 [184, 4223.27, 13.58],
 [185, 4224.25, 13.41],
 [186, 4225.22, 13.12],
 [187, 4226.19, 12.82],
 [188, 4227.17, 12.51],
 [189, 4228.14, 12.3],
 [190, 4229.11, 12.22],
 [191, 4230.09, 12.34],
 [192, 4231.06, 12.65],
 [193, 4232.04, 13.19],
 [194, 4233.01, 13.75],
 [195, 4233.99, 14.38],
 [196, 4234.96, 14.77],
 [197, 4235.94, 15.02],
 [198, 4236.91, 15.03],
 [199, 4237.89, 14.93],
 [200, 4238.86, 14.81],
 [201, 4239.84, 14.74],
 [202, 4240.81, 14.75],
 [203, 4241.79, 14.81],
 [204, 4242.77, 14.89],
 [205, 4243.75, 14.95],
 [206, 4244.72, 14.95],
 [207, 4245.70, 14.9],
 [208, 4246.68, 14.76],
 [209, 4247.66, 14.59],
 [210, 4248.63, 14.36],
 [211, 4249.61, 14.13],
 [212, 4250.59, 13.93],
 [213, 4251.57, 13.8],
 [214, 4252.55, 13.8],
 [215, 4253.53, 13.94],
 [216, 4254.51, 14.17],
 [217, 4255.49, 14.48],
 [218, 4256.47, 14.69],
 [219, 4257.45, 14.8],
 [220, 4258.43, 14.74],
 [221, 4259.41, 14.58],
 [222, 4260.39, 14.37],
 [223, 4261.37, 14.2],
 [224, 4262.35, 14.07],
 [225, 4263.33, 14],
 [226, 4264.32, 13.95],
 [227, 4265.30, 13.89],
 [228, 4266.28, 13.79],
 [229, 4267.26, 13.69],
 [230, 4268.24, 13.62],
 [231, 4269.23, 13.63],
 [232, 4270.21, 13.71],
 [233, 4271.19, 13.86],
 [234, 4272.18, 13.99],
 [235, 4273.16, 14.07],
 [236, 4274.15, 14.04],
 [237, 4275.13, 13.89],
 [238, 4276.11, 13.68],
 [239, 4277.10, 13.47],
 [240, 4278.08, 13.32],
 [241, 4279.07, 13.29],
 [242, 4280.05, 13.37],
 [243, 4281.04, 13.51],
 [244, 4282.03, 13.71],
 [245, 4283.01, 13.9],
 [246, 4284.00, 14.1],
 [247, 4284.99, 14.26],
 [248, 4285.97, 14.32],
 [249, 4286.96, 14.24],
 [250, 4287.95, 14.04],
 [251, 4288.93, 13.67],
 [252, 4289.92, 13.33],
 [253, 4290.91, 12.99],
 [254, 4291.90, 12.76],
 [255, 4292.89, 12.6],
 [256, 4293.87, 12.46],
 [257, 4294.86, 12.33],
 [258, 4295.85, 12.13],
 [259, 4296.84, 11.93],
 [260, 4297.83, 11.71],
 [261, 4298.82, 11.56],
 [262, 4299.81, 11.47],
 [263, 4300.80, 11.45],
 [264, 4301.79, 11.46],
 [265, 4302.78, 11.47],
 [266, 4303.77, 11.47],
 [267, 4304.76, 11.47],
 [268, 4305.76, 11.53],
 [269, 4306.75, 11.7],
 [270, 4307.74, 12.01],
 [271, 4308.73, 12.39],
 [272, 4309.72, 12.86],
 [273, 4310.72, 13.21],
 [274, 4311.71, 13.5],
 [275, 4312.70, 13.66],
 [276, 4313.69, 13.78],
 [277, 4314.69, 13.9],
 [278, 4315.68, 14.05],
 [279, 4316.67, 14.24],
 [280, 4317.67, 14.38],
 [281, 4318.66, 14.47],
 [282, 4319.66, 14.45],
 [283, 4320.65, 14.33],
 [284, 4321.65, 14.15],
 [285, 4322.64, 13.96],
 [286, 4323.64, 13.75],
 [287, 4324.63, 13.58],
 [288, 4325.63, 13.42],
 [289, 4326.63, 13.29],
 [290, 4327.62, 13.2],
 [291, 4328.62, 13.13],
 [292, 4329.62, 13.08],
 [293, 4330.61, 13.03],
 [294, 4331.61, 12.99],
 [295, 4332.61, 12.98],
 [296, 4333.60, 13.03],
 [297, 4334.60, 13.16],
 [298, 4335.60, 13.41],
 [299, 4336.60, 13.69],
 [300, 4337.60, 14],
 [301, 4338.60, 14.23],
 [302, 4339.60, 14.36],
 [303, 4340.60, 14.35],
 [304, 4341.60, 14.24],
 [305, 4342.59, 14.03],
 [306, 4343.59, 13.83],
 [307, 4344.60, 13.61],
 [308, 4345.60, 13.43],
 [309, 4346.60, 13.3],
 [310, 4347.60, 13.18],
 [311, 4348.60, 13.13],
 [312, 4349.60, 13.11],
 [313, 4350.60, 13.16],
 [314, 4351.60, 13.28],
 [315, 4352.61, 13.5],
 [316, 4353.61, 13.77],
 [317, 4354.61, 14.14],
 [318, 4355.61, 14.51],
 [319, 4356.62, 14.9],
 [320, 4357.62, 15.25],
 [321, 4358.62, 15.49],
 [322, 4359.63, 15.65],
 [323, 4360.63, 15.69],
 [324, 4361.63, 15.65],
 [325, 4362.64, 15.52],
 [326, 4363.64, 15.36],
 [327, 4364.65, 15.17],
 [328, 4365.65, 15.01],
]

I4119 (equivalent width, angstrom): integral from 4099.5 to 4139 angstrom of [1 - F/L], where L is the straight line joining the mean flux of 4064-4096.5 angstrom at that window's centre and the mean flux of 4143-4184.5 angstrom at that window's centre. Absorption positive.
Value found 1.3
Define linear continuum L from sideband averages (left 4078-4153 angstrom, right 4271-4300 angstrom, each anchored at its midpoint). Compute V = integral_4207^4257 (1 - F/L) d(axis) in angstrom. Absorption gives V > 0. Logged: -2.5 angstrom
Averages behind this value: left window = 13.1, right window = 13.3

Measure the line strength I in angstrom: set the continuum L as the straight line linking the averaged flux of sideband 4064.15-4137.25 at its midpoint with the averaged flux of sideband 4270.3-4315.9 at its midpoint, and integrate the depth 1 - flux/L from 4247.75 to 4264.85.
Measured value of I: -1.6 angstrom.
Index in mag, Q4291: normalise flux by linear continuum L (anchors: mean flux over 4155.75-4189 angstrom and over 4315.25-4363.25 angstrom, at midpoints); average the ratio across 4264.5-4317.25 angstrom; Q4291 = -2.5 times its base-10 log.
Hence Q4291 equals 0.05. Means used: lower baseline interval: 13.4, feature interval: 13.1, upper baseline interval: 13.9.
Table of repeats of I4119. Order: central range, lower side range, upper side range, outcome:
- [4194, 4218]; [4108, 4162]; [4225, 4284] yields -0.3 angstrom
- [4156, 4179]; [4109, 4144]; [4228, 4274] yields 0.7 angstrom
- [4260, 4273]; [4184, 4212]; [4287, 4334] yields -0.5 angstrom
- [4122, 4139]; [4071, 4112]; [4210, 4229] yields -1.0 angstrom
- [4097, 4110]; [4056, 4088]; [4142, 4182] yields 1.8 angstrom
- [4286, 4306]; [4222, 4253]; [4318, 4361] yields 2.2 angstrom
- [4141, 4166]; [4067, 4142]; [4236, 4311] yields -0.3 angstrom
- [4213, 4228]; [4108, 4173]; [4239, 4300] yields 0.4 angstrom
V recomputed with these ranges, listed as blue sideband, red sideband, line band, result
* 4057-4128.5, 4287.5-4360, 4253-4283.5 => -1.6 angstrom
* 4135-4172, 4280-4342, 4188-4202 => -0.7 angstrom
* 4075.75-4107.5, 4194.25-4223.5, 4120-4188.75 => -1.1 angstrom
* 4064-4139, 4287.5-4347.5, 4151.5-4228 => -2.4 angstrom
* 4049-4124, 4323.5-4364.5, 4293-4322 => 2.3 angstrom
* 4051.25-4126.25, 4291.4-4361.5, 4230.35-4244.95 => -1.3 angstrom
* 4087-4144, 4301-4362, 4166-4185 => 0.0 angstrom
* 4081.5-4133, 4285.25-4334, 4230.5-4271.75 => -4.4 angstrom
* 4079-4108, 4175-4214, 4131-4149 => -1.3 angstrom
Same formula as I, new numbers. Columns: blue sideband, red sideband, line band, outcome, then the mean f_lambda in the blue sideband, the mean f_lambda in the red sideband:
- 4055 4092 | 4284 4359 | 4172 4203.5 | -0.4 angstrom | 13.6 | 13.3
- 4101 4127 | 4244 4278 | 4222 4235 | 0.6 angstrom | 12.6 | 14.1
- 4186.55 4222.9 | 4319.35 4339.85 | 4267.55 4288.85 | -0.1 angstrom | 13.9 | 13.6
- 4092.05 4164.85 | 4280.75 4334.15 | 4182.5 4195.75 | -0.8 angstrom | 13.1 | 13.1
